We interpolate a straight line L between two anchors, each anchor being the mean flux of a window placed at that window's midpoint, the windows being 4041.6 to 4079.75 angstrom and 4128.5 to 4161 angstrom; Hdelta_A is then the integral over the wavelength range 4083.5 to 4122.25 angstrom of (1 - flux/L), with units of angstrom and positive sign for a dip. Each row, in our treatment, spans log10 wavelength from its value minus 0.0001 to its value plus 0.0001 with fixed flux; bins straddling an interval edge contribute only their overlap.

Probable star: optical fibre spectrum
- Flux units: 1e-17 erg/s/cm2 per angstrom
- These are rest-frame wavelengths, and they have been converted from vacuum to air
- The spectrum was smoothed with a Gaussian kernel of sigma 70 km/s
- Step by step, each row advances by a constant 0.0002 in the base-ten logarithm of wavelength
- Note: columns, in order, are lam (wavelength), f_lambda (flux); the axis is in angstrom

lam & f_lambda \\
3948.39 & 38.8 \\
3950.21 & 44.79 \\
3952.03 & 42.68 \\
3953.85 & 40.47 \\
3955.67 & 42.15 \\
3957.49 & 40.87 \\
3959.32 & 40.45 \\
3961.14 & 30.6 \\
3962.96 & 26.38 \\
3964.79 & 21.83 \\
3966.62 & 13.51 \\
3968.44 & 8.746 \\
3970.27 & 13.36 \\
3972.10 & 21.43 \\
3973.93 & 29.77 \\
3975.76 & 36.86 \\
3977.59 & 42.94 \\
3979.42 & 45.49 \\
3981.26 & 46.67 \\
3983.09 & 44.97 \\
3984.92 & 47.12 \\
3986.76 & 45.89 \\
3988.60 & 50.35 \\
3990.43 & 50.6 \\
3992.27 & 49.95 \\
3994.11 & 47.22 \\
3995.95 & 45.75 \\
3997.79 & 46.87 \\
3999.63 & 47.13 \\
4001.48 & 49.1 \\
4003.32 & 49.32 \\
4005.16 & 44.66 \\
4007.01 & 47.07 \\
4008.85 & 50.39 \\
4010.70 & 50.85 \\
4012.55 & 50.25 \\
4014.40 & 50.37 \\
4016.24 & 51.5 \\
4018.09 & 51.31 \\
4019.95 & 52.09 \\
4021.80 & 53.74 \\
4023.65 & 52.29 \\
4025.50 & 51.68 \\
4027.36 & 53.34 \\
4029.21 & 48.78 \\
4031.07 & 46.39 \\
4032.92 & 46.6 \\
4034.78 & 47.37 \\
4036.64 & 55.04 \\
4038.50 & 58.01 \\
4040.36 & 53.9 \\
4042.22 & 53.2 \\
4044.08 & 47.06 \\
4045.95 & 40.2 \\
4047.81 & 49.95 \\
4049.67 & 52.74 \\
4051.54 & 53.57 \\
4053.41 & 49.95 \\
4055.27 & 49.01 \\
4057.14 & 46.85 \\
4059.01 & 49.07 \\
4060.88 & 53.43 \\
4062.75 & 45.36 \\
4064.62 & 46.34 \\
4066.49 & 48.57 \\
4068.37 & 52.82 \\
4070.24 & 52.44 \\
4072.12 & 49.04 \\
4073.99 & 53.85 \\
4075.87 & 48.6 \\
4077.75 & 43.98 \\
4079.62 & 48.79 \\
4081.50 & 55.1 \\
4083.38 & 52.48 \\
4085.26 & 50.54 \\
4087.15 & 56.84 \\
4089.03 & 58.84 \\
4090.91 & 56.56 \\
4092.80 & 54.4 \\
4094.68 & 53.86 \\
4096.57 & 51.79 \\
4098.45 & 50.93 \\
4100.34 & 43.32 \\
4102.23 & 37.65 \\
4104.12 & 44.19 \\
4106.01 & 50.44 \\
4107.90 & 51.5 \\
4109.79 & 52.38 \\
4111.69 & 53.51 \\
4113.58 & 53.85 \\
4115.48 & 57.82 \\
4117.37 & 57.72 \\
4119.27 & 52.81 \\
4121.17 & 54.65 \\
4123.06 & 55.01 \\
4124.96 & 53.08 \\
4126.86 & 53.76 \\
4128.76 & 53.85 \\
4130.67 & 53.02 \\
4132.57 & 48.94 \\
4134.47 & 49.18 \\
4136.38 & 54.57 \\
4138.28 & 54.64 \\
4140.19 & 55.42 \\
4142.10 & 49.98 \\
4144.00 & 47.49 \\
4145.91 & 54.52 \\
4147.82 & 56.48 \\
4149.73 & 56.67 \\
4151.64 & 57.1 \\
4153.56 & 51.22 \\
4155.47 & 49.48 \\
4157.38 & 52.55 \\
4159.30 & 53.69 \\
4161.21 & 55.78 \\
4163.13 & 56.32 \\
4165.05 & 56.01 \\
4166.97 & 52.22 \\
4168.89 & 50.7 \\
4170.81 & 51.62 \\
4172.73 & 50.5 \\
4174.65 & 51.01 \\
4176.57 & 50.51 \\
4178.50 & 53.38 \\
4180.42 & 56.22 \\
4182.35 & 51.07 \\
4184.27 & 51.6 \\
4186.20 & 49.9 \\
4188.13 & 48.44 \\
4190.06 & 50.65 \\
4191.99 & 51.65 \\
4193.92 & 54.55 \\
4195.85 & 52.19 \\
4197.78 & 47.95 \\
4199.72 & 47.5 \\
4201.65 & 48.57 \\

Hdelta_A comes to -0.84 angstrom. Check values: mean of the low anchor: 49.3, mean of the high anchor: 52.9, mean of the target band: 52.2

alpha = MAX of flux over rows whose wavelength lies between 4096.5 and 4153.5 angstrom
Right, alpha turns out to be 57.82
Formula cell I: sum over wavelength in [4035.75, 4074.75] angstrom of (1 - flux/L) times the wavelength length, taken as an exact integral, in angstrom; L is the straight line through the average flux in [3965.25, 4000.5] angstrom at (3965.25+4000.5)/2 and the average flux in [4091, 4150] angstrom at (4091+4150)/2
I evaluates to -4.1 angstrom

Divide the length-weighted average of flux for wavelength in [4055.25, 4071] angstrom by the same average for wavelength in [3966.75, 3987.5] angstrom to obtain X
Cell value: 1.5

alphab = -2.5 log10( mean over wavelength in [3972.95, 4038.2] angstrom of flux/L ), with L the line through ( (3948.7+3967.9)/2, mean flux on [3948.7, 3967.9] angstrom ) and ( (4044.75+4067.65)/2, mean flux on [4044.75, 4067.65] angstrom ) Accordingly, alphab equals -0.17 mag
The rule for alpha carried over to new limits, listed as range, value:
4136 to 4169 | 57.1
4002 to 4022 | 53.74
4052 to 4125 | 58.84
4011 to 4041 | 58.01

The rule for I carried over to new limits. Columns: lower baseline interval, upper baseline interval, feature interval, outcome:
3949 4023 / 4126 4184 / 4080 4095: -1.92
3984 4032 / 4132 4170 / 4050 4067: 0.49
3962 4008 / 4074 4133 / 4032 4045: -1.96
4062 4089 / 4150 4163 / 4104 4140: -0.52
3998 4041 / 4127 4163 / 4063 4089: 0.39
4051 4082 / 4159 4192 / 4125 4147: -0.44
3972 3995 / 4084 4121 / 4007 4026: -2.11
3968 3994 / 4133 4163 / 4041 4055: -1.52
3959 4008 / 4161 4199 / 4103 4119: -1.75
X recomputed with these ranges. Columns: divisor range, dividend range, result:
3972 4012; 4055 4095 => 1.12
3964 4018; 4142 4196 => 1.26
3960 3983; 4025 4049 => 1.74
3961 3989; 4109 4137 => 1.64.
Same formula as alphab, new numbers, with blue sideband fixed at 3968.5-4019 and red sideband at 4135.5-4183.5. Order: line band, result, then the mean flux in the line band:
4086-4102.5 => -0.05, 52.1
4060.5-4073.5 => -0.04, 49.7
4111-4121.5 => -0.09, 55.1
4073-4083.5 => -0.04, 50.3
